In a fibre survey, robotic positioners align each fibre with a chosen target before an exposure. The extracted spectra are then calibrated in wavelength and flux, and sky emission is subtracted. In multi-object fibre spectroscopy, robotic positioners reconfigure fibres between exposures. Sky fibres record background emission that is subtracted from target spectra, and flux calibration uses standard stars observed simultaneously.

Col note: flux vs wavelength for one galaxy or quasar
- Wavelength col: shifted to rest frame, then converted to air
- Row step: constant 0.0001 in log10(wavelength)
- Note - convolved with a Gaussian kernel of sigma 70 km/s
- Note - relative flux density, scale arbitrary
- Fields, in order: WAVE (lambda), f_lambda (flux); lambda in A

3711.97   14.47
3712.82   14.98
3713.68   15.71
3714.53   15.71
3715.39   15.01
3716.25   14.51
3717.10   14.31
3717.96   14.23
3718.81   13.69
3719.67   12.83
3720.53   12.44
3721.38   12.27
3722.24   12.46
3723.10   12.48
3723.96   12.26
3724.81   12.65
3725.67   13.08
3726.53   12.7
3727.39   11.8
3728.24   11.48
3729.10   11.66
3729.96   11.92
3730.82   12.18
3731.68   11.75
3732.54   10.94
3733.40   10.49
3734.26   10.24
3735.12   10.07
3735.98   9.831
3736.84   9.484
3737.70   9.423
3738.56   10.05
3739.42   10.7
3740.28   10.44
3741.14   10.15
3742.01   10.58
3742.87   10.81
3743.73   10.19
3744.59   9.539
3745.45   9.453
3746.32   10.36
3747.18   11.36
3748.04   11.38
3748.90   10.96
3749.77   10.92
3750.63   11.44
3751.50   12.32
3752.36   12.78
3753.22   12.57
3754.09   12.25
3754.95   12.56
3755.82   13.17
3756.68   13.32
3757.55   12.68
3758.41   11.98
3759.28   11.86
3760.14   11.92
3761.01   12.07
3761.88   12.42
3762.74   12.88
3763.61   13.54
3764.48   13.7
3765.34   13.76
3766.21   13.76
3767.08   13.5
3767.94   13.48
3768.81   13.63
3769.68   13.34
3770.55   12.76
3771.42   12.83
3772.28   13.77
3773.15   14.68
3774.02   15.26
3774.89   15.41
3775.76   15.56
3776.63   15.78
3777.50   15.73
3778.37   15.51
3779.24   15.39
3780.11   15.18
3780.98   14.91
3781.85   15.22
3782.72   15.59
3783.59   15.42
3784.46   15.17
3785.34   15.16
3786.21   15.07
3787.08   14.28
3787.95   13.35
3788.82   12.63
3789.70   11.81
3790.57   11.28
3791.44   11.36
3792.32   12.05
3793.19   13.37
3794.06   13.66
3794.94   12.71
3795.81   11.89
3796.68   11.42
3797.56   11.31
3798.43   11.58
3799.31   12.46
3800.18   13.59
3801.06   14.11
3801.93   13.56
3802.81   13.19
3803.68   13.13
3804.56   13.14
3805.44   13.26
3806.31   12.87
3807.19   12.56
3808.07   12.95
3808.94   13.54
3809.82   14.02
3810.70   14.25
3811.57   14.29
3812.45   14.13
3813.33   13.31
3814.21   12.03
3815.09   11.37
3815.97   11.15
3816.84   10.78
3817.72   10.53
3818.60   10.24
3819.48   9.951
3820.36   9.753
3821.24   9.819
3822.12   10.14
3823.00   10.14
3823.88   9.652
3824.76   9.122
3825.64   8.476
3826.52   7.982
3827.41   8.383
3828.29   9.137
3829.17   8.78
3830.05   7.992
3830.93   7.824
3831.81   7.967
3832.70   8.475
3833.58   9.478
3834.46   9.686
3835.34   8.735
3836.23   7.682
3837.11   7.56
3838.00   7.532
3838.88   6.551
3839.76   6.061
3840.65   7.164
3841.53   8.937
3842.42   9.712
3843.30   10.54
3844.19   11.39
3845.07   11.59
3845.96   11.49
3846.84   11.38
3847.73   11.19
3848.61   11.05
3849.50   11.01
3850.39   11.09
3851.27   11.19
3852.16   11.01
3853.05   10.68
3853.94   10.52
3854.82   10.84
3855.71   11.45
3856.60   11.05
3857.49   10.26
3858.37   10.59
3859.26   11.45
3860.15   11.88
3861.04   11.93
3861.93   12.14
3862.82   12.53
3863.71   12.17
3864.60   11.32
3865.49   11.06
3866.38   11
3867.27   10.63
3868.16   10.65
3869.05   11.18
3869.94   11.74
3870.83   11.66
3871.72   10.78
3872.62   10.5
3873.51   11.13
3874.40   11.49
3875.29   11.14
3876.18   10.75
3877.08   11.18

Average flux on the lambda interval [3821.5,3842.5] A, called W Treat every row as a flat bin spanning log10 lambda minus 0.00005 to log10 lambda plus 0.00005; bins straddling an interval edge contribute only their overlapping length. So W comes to 8.45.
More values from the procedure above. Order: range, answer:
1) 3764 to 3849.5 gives 11.9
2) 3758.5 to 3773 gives 13.1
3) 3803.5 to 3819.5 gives 12.6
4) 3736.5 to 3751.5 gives 10.5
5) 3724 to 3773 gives 11.8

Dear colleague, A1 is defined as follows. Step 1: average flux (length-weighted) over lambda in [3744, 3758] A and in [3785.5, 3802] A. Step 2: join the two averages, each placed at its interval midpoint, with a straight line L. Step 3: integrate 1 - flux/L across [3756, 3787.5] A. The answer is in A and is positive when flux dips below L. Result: -4.8 A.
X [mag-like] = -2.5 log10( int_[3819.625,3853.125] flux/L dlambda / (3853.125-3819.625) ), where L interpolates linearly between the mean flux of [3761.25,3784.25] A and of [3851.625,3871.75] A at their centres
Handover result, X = 0.28 mag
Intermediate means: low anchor 14.3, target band 9.37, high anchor 11.2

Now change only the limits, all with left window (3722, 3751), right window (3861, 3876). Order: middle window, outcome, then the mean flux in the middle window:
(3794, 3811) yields -0.16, 12.9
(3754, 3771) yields -0.17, 12.9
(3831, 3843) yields 0.35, 8.14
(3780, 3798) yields -0.20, 13.4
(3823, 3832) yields 0.29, 8.63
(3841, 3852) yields 0.04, 10.9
